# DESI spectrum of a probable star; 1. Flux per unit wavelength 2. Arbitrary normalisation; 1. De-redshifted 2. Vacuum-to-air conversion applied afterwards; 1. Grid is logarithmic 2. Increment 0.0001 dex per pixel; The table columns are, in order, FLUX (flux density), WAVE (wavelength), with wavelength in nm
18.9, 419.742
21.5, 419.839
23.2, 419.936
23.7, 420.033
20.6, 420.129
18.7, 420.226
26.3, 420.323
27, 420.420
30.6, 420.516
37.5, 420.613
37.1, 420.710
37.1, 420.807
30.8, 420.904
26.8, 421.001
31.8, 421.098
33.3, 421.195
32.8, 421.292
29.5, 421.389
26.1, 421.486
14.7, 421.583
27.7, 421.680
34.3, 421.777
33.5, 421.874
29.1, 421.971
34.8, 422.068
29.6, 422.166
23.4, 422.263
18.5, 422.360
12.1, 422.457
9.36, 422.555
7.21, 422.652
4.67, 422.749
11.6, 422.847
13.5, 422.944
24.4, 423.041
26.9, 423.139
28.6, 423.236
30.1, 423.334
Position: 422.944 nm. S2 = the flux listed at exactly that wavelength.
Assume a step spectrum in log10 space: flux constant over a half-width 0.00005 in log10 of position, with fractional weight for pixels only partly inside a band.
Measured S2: 13.5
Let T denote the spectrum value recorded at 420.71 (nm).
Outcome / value 37.1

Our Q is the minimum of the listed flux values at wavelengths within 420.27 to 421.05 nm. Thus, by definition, 26.3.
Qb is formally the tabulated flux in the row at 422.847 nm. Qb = 11.6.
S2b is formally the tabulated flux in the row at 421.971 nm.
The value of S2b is 29.1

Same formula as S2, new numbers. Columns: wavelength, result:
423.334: 30.1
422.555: 9.36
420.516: 30.6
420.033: 23.7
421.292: 32.8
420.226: 18.7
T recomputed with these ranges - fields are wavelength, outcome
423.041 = 24.4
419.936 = 23.2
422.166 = 29.6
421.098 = 31.8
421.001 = 26.8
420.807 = 37.1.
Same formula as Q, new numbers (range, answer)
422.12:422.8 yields 4.67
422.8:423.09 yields 11.6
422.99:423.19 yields 24.4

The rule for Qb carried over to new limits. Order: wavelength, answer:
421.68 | 27.7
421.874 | 33.5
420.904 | 30.8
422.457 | 12.1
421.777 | 34.3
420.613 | 37.5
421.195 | 33.3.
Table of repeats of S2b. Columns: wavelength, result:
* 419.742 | 18.9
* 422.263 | 23.4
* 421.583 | 14.7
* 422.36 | 18.5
